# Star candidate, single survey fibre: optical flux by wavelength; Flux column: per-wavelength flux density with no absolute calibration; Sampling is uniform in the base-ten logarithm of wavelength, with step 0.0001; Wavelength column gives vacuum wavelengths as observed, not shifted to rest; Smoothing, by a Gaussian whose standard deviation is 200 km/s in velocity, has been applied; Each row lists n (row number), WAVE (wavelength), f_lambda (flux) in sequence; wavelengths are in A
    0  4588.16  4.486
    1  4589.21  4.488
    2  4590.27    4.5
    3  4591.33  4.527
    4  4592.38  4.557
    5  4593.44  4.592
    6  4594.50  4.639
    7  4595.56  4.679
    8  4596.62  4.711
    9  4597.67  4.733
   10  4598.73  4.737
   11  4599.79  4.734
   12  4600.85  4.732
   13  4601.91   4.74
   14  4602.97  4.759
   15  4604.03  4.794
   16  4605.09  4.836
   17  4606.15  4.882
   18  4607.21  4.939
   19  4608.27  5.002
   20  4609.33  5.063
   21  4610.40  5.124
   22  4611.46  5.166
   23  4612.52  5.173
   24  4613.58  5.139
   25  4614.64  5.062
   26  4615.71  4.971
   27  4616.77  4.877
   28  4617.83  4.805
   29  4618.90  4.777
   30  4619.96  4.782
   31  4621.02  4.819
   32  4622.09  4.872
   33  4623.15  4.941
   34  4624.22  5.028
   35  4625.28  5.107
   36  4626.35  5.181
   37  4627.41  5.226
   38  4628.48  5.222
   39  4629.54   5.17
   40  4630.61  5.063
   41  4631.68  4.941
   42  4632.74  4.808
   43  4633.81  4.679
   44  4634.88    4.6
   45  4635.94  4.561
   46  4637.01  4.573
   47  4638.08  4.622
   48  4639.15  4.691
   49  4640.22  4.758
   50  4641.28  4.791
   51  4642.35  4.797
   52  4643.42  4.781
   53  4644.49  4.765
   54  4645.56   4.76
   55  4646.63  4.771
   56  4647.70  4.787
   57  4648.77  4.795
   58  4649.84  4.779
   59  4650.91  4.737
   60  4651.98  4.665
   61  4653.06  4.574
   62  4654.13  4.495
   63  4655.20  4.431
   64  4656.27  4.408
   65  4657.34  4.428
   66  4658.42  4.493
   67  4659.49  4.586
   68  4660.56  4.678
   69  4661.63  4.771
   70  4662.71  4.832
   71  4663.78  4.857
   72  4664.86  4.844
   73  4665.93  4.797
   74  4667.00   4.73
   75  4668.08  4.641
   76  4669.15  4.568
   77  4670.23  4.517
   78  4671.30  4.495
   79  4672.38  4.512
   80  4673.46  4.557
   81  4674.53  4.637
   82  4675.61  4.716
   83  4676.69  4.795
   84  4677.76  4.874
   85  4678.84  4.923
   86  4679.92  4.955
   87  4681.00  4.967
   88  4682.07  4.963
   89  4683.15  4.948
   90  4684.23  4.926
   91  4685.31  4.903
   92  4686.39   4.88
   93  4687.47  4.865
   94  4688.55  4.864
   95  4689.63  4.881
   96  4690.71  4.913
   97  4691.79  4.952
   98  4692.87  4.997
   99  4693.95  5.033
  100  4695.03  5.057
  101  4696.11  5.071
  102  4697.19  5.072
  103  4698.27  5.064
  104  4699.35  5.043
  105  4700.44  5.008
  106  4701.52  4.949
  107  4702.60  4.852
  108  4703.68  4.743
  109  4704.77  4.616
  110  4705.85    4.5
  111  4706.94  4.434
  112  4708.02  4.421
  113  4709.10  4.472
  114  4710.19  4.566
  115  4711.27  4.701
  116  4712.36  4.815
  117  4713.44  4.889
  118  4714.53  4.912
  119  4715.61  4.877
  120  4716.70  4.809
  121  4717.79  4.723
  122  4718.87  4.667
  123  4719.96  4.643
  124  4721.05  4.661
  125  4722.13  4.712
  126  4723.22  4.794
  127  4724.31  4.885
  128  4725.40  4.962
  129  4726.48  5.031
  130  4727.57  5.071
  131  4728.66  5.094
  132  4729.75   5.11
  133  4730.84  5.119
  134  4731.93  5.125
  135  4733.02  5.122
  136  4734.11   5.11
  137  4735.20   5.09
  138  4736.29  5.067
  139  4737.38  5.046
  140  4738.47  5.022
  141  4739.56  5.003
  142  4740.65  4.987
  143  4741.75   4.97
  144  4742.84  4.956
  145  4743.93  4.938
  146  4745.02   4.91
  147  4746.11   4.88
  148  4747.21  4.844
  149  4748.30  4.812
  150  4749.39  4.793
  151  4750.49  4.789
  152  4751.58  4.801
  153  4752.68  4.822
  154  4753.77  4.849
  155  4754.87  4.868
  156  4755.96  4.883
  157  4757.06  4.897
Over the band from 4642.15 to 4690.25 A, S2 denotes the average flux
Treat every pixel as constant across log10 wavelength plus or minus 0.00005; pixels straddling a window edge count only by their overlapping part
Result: 4.73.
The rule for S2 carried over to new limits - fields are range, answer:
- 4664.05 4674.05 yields 4.64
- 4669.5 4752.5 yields 4.86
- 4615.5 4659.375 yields 4.79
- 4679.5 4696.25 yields 4.95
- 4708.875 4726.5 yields 4.77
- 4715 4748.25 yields 4.94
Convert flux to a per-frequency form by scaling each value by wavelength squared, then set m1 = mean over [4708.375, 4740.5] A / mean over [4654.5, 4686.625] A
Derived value 1.1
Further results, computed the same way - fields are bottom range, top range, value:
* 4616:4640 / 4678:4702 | 1.04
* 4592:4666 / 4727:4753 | 1.09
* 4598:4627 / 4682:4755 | 1.04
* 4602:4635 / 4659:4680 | 0.97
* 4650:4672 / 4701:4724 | 1.04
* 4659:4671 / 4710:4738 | 1.07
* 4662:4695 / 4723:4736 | 1.07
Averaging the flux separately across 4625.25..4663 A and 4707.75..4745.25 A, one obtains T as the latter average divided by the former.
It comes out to 1.03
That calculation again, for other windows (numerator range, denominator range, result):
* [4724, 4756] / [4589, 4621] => 1.03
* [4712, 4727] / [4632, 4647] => 1.02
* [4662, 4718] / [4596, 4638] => 0.98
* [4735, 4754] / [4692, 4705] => 0.99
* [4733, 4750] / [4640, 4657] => 1.06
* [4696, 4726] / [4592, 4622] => 0.98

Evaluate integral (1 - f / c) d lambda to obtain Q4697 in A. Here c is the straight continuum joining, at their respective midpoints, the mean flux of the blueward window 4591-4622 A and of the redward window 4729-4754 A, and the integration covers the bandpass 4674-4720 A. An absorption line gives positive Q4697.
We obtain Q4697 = 0.8 A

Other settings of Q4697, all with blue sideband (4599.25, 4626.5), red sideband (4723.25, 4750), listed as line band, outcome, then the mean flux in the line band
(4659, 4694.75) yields 1.2 A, 4.8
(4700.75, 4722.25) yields 1.2 A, 4.7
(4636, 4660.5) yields 1.4 A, 4.66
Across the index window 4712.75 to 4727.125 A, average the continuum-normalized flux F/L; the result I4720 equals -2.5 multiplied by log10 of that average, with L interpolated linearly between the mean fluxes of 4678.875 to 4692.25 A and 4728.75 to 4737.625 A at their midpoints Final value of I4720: 0.05 mag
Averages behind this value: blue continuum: 4.92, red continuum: 5.1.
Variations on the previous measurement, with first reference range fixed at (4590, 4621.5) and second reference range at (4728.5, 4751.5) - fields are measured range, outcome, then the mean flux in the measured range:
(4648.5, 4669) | 0.05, 4.66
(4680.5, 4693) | 0.00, 4.92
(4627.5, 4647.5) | 0.01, 4.81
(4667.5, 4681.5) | 0.05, 4.7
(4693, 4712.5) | 0.03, 4.8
